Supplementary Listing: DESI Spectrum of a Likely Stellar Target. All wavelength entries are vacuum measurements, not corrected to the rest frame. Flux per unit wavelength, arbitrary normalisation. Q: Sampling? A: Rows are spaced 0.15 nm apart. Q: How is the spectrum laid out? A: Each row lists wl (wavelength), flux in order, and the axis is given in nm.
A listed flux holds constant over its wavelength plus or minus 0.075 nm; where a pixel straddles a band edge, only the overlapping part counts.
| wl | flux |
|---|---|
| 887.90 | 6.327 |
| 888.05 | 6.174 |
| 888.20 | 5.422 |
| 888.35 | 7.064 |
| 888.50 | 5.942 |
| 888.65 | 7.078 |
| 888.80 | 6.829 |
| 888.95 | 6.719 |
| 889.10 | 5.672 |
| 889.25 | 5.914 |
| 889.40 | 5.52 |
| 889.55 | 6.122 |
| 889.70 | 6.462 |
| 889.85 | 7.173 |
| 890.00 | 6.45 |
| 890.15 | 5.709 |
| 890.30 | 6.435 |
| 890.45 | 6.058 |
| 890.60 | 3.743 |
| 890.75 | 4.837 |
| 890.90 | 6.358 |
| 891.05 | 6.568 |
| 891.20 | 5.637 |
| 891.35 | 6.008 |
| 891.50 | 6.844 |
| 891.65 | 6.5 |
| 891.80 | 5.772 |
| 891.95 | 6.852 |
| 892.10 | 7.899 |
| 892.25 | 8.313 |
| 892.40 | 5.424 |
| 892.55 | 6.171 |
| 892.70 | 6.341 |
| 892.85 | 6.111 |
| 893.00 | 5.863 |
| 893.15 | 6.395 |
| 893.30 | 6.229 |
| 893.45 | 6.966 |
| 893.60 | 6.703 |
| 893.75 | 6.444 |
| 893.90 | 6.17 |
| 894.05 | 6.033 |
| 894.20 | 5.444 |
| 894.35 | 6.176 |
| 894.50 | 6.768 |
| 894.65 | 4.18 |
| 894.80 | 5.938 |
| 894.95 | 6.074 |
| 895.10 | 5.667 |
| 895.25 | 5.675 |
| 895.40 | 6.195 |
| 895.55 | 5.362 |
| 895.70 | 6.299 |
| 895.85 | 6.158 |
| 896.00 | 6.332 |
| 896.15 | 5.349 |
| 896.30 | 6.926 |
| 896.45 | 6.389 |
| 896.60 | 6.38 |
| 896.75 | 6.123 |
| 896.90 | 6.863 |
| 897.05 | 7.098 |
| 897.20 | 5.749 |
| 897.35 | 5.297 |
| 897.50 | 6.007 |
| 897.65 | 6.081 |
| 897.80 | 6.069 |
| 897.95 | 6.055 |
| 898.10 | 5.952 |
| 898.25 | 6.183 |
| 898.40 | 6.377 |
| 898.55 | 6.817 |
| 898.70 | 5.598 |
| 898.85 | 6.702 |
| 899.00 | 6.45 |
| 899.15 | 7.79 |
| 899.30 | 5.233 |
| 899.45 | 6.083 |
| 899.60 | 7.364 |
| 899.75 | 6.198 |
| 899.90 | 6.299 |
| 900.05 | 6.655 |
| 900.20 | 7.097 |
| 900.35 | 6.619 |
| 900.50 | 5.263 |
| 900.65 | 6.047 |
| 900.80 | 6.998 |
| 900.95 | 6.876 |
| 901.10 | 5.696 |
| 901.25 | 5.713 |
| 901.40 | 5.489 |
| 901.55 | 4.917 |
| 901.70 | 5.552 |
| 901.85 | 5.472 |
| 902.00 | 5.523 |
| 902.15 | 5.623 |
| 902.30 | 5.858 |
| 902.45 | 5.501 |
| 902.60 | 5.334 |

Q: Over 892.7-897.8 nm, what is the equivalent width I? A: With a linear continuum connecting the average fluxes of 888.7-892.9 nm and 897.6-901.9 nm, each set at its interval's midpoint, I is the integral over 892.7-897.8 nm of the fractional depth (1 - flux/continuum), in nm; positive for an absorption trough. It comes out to 0.09 nm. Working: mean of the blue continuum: 6.24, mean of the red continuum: 6.2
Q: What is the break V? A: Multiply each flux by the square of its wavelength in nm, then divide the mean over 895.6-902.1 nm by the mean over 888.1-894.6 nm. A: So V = 1.0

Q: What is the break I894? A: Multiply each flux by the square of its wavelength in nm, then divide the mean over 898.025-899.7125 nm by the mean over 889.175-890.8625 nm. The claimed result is 1.1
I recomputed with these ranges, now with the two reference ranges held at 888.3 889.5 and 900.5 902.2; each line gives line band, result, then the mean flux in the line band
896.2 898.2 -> -0.08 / 6.22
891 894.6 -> -0.13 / 6.38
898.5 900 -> -0.15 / 6.45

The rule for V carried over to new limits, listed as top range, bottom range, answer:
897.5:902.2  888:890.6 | 1.02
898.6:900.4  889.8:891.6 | 1.11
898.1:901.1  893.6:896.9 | 1.07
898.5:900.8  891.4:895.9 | 1.05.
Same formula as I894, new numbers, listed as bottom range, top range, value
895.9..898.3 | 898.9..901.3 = 1.04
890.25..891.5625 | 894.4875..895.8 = 1.00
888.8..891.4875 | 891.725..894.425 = 1.07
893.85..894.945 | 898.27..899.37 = 1.11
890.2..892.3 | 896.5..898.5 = 1.00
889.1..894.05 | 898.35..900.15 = 1.06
